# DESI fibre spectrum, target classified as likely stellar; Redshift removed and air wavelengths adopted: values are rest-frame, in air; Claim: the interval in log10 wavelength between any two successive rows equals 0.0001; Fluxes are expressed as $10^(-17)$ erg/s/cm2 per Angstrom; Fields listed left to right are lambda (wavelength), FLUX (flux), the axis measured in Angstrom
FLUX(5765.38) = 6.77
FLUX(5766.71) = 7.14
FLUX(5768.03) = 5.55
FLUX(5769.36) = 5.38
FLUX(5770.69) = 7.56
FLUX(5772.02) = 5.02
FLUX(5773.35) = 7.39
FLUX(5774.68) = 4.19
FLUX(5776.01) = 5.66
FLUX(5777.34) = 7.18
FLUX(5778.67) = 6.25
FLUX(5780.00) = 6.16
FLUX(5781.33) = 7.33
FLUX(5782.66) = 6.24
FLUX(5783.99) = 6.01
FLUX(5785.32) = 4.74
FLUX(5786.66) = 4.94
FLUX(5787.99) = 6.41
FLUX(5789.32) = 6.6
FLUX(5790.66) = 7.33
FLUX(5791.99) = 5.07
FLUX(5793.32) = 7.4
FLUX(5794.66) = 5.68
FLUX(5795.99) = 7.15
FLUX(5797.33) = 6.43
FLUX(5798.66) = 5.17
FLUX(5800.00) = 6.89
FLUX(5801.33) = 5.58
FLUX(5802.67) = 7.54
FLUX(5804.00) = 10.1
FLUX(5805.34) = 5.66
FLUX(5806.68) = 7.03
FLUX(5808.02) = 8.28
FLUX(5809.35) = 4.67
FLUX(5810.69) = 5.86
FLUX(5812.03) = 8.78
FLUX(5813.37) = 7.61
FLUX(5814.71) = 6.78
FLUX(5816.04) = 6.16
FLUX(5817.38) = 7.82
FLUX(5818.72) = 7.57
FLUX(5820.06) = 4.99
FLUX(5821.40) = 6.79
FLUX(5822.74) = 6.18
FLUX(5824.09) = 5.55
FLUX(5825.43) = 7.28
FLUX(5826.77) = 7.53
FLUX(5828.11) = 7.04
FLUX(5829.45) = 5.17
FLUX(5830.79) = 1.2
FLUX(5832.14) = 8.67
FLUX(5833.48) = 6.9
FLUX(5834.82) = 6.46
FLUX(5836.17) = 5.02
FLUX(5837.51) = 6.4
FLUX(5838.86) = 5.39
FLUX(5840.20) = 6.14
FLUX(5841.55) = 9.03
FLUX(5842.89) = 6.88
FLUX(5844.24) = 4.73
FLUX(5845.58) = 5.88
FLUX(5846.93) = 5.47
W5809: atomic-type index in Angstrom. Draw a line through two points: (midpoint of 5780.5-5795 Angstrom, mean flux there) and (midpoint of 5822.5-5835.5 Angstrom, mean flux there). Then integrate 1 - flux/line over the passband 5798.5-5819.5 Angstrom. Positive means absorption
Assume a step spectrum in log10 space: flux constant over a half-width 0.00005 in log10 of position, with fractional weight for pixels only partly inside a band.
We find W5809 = -2.8 Angstrom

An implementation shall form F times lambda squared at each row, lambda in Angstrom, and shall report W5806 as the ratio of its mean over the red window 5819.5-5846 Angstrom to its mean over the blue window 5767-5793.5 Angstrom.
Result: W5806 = 1.03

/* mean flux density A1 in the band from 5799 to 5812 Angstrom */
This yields 6.9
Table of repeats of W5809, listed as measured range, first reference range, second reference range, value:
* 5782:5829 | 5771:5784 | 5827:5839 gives -4.34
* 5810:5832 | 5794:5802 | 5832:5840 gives -0.71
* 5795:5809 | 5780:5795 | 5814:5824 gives -1.22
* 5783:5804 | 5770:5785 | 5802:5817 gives 1.19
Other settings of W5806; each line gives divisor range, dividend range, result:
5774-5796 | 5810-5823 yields 1.14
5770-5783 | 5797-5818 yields 1.11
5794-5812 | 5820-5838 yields 0.92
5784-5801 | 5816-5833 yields 1.04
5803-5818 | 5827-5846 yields 0.86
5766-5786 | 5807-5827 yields 1.12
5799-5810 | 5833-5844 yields 0.94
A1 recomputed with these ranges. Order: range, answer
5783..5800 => 6.11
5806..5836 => 6.53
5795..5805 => 6.9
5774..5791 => 6.06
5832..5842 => 6.6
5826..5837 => 6.02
